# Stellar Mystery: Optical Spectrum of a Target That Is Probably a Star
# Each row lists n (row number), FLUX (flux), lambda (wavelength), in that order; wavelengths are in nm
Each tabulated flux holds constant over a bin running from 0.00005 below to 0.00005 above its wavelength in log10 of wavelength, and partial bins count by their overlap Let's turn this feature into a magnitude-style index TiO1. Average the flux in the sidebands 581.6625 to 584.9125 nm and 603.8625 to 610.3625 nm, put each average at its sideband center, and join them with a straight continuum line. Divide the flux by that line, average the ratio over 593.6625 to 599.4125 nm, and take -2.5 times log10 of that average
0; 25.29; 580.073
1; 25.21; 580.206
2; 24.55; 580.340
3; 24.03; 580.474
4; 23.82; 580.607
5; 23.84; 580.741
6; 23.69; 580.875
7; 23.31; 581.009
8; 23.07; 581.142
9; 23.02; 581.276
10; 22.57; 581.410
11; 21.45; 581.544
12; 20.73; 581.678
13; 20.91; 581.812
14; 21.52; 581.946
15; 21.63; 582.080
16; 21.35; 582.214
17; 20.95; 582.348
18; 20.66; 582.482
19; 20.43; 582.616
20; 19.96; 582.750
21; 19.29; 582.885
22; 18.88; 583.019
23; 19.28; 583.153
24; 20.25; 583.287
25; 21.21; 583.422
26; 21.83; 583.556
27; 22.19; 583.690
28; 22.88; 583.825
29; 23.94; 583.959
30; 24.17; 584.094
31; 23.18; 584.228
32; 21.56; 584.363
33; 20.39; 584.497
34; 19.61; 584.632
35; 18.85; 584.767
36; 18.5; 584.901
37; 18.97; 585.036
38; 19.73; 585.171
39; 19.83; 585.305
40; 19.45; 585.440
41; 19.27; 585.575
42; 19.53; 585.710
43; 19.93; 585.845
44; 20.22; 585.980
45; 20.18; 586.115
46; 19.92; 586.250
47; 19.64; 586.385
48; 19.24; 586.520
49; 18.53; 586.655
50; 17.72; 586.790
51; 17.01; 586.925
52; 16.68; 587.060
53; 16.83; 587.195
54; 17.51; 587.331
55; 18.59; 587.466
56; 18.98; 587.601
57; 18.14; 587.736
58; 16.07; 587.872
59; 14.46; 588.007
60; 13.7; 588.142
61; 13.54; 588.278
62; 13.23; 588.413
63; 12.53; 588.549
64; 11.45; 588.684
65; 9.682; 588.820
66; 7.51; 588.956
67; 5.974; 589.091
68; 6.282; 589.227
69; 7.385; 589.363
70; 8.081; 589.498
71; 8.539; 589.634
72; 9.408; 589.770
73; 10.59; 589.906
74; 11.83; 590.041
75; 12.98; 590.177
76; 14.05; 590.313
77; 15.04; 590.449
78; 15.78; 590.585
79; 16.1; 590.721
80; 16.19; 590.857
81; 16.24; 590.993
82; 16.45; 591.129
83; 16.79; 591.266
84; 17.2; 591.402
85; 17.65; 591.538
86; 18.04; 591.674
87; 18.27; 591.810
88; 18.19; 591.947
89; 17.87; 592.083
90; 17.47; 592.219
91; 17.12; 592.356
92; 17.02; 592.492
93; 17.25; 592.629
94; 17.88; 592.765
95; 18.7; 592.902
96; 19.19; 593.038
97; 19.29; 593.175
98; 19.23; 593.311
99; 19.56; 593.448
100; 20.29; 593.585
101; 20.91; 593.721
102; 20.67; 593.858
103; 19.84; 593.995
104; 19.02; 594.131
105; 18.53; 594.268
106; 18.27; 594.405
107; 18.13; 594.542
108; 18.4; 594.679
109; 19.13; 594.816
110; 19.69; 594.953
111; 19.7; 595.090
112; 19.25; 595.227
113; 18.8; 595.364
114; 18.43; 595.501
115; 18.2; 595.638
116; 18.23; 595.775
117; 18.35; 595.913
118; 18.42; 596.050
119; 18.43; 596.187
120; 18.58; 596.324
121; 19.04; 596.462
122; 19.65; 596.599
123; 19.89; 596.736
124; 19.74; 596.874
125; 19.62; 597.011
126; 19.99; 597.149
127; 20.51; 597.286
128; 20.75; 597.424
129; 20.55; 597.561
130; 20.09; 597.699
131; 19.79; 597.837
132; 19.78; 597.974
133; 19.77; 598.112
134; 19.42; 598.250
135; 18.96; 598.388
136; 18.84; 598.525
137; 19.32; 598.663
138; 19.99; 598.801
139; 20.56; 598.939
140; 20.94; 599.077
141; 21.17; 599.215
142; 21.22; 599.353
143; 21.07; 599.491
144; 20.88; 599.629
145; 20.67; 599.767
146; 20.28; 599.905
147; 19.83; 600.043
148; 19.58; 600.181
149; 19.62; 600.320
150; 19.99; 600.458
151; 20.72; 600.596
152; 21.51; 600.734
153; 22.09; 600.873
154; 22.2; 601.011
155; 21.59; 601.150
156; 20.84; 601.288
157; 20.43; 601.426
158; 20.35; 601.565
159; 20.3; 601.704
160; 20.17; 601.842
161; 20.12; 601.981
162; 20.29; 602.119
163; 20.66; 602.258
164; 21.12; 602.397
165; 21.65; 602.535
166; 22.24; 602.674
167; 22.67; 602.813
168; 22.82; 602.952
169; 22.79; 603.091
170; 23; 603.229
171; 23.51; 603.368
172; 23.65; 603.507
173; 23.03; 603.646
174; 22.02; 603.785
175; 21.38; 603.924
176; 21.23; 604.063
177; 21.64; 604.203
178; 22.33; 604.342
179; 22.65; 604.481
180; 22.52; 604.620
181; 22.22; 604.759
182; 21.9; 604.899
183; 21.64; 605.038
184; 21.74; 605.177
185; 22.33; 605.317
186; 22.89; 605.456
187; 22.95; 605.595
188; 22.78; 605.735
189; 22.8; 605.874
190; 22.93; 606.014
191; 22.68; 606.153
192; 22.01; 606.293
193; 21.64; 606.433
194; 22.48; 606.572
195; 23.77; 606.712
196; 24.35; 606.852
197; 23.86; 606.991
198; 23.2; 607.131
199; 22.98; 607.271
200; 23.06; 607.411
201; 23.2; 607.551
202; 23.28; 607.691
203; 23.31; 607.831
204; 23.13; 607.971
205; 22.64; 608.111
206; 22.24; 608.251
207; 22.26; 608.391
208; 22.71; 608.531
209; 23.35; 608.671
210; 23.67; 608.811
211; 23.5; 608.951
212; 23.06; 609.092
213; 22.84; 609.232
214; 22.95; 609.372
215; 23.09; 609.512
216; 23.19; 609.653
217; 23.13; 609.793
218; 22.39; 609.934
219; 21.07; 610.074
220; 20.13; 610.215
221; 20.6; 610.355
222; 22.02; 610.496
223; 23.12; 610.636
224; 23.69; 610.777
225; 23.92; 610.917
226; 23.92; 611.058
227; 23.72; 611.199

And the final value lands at 0.13 mag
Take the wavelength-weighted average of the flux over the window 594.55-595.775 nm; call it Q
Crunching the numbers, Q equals 18.9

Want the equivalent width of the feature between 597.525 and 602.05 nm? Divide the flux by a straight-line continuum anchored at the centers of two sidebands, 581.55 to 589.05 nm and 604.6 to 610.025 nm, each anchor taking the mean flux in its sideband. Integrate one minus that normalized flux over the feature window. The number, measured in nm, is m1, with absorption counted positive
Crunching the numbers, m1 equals 0.22 nm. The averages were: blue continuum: 18.7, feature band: 20.4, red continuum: 22.8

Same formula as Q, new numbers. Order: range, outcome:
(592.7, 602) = 19.8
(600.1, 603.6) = 21.4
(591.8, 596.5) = 18.7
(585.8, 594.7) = 16.1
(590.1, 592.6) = 16.6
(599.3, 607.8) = 21.9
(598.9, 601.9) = 20.7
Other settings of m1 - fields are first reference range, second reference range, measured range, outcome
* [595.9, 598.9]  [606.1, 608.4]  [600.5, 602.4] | 0.01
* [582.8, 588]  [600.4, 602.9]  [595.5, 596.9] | 0.12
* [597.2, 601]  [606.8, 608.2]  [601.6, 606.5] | 0.00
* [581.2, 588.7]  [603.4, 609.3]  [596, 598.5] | 0.20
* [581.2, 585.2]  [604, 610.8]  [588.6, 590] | 0.84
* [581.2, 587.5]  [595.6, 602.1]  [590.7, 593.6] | 0.34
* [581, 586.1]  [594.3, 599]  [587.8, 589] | 0.46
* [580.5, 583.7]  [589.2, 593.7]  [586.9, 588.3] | 0.12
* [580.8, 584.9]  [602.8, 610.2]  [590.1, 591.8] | 0.45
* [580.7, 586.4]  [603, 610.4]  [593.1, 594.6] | 0.16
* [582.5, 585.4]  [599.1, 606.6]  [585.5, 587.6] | 0.21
